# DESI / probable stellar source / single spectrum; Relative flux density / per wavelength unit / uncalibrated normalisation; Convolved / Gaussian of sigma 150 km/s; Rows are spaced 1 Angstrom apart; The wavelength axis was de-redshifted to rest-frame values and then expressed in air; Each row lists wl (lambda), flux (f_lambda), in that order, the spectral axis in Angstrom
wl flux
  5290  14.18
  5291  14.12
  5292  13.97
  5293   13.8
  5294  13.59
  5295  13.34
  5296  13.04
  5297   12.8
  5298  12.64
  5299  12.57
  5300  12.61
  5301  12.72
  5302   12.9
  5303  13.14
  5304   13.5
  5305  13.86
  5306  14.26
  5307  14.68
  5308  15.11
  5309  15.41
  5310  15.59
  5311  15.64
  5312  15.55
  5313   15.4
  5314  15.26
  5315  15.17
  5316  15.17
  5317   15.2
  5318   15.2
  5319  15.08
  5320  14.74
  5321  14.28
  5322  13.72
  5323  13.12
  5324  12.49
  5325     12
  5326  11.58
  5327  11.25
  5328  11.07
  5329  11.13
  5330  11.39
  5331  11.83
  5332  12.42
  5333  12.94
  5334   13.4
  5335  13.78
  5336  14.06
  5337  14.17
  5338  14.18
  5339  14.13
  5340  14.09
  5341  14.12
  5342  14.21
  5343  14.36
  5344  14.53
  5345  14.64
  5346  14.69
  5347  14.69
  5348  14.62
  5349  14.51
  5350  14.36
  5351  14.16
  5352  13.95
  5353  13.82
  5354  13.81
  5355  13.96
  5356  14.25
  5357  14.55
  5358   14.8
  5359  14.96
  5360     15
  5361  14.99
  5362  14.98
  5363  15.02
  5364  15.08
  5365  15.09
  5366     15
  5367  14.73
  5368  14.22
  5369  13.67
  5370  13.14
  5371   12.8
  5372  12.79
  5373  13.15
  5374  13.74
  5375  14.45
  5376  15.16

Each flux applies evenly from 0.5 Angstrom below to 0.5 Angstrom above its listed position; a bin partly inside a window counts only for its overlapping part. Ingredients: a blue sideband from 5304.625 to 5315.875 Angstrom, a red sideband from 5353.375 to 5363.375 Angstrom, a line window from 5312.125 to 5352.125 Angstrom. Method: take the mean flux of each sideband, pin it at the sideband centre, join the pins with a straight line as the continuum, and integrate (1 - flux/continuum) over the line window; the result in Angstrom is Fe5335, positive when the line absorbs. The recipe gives 2.9 Angstrom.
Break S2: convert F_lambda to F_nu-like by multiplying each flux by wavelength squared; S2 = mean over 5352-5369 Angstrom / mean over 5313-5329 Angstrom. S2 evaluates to 1.1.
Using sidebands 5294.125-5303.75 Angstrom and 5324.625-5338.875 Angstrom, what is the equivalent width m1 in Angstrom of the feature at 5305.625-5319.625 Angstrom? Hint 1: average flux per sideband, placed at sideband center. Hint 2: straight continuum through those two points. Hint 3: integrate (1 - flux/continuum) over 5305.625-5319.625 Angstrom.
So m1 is -2.7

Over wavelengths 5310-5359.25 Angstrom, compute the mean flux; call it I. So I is 13.9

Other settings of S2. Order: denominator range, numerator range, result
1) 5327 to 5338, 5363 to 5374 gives 1.12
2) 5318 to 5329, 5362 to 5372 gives 1.12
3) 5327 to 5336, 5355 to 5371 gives 1.20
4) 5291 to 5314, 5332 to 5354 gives 1.03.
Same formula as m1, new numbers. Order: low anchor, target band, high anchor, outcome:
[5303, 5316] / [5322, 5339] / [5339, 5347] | 2.3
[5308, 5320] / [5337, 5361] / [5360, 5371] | 0.7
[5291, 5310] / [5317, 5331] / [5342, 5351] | 1.2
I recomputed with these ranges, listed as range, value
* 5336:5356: 14.3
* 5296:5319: 14.3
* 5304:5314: 15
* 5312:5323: 14.9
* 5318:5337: 12.9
